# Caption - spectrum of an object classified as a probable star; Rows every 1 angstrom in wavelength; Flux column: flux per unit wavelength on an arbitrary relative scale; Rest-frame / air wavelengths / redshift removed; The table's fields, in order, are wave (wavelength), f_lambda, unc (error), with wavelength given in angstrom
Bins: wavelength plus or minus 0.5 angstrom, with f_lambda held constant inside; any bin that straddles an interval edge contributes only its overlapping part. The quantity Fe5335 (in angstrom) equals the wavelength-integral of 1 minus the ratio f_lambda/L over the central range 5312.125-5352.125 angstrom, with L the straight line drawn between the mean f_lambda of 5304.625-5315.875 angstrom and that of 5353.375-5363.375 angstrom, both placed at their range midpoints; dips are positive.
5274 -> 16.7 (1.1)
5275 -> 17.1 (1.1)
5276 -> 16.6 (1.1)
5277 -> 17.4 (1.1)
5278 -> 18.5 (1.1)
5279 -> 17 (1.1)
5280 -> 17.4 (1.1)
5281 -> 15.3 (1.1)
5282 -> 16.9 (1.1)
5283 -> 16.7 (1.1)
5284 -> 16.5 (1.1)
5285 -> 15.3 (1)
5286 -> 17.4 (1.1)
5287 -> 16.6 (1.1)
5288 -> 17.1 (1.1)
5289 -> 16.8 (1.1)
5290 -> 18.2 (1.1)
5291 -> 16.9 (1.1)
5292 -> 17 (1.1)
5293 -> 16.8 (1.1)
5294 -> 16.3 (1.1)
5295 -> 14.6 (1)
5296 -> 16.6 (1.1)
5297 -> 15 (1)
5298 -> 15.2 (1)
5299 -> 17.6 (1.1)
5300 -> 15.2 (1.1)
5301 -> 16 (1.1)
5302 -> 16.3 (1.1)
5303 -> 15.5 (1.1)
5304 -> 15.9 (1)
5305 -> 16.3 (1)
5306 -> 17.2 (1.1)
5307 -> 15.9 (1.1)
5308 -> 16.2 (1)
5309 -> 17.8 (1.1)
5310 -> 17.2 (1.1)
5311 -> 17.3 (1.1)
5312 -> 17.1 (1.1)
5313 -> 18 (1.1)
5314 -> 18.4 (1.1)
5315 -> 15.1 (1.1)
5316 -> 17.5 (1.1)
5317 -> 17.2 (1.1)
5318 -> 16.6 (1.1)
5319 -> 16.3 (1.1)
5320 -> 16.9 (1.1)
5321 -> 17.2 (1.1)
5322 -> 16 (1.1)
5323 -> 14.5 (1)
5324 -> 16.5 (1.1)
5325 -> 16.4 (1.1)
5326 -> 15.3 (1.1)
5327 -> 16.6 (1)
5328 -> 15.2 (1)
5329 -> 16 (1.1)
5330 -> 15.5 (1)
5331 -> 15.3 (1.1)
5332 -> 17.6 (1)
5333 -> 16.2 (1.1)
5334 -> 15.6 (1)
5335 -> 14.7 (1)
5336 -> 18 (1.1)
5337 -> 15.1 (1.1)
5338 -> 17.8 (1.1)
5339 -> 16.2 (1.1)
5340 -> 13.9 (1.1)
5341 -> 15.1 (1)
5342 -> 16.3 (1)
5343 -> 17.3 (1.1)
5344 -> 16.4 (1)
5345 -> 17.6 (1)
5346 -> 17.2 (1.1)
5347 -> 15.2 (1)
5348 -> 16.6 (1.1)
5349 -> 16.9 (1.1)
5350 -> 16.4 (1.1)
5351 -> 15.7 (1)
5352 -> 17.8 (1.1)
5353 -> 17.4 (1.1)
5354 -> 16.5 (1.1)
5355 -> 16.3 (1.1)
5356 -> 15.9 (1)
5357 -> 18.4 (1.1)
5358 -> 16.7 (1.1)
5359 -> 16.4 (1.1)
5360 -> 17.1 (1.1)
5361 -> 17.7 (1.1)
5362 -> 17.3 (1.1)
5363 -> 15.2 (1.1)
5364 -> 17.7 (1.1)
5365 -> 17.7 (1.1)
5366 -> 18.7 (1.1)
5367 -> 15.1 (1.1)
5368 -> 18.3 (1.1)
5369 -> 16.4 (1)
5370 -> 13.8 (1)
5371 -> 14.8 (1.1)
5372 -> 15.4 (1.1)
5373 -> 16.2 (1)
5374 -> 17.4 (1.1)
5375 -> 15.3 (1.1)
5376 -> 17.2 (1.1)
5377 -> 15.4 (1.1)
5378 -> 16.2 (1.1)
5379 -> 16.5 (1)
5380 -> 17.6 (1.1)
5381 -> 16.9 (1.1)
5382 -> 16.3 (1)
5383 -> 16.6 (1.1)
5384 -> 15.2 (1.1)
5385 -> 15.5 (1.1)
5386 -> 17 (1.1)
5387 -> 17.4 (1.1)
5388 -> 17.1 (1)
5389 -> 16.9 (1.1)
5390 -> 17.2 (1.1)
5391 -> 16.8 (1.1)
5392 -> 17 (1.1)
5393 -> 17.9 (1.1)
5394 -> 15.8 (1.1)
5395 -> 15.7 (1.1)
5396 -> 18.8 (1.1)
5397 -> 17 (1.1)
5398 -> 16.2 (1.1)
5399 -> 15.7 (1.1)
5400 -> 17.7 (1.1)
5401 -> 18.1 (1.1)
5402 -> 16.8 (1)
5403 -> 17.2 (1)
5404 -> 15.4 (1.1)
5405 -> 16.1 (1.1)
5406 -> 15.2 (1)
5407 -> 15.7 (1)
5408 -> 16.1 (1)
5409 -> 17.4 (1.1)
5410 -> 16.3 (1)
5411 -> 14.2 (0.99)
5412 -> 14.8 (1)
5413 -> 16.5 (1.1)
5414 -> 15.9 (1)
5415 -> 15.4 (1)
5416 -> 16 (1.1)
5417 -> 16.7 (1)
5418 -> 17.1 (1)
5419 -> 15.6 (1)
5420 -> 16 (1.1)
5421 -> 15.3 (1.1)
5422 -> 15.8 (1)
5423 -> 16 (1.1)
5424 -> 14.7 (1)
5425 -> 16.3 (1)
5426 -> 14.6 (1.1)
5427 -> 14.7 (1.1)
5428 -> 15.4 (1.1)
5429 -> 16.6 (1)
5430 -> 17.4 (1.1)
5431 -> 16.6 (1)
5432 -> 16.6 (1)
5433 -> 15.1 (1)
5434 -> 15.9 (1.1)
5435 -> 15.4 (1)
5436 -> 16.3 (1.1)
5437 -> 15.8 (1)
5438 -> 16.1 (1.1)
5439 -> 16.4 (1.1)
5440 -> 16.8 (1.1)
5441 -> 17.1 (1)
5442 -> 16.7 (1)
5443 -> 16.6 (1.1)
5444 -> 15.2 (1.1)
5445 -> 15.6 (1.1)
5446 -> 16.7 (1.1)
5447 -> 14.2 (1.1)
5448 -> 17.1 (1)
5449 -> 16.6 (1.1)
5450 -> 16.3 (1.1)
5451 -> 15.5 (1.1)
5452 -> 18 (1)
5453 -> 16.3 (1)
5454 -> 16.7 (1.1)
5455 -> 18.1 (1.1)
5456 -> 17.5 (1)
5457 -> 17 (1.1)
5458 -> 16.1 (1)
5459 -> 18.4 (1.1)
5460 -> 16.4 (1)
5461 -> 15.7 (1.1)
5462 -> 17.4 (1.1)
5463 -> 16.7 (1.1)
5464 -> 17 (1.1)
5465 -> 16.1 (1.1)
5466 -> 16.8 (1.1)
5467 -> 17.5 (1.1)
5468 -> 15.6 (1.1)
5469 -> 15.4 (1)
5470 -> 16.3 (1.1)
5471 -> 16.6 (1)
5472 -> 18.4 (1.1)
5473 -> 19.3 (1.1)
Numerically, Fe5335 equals 1.3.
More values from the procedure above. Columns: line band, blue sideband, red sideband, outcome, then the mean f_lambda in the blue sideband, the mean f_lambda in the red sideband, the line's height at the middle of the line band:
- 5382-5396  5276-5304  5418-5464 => -0.3 angstrom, 16.5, 16.3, 16.4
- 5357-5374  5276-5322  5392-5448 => -0.2 angstrom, 16.7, 16.1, 16.4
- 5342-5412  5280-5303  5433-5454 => -1.2 angstrom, 16.4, 16.2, 16.3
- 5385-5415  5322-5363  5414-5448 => -0.8 angstrom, 16.3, 16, 16.1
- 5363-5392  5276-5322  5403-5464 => -0.2 angstrom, 16.7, 16.2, 16.4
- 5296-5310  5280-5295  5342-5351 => 0.4 angstrom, 16.7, 16.6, 16.6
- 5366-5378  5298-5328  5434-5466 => 0.3 angstrom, 16.5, 16.5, 16.5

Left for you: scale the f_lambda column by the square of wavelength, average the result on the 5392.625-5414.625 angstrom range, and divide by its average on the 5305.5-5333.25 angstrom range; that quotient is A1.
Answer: 1.02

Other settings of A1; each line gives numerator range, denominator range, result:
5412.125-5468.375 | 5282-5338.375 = 1.04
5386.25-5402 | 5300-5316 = 1.05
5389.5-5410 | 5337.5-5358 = 1.03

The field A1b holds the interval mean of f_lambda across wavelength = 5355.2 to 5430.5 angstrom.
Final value 16.4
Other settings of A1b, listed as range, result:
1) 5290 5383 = 16.4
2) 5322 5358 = 16.3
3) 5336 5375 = 16.5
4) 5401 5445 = 16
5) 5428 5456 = 16.4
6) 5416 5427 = 15.8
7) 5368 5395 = 16.4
